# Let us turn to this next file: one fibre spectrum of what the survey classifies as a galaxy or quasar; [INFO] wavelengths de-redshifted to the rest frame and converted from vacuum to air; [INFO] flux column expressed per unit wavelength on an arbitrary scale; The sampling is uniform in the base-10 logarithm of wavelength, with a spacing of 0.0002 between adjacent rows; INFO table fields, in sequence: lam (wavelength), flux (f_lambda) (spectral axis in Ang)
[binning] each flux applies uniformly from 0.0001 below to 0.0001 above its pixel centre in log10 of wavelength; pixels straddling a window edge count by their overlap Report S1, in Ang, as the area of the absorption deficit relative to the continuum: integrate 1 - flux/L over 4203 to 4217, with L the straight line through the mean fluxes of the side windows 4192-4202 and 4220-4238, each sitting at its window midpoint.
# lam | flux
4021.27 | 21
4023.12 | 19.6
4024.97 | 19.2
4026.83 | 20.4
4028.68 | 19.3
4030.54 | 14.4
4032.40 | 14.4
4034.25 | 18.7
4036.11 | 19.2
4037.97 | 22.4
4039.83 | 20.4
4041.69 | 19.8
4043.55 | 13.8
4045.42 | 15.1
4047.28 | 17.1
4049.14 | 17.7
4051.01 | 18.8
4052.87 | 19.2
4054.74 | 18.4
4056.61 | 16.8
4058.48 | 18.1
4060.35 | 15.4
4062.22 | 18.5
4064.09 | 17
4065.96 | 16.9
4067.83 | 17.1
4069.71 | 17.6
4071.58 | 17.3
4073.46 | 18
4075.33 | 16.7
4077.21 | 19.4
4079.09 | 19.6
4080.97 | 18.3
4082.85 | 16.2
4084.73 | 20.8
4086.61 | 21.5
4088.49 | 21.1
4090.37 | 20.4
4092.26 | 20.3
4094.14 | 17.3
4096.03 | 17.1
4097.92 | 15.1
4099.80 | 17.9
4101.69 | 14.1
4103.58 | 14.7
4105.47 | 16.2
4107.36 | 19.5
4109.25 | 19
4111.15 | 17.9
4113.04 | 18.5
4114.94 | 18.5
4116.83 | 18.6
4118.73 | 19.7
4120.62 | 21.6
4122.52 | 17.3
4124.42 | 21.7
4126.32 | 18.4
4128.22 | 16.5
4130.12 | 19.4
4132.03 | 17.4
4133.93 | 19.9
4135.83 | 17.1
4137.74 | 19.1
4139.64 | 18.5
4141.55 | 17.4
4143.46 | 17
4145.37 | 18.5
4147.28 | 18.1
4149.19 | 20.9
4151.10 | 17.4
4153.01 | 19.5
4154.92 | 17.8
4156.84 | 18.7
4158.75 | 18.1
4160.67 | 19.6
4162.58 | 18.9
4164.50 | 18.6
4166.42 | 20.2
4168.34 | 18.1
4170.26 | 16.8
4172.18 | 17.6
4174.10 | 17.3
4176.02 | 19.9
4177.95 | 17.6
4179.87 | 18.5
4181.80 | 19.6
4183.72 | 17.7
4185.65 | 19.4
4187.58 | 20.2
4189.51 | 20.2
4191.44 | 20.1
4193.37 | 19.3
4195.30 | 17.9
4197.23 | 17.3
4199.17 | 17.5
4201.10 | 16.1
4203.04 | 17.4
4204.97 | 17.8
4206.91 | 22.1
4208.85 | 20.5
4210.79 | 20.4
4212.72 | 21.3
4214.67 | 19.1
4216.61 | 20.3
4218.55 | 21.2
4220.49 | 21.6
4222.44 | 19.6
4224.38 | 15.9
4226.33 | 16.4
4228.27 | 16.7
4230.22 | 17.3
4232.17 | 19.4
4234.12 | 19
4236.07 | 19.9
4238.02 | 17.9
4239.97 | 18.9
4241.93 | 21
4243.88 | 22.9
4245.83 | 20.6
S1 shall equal -1.59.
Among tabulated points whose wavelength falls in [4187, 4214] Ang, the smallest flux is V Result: 16.1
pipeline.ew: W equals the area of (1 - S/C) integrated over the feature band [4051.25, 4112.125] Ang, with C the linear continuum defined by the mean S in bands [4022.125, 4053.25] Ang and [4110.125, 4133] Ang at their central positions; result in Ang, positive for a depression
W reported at 1.9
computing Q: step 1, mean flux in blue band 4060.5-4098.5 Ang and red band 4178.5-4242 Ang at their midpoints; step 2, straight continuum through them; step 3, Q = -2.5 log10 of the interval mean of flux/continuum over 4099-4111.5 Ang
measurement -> 0.09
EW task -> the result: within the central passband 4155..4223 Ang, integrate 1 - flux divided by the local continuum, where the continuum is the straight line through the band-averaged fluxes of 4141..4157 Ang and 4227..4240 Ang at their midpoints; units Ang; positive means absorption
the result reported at -2.4 Ang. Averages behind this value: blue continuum 18.4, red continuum 18.4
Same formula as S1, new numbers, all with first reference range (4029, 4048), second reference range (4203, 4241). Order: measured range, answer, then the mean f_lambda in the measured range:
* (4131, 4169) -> 0.0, 18.5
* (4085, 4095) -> -1.2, 20.2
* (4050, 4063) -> -0.1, 17.9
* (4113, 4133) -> -0.6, 18.9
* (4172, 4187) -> 0.2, 18.5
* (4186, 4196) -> -0.4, 19.6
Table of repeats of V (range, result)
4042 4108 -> 13.8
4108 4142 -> 16.5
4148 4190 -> 16.8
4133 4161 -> 17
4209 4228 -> 15.9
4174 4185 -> 17.3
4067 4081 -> 16.7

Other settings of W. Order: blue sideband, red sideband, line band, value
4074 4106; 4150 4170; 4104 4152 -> -0.4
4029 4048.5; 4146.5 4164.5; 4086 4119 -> 0.2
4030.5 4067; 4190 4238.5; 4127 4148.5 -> 0.3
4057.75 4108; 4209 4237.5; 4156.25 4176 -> 0.2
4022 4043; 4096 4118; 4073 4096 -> -1.7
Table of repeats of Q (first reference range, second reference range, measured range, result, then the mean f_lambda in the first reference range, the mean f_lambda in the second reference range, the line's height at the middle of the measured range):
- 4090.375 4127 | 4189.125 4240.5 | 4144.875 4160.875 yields -0.01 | 18.1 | 18.9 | 18.5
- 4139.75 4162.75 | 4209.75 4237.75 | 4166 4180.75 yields 0.03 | 18.5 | 19.1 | 18.7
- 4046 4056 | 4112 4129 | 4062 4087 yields 0.02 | 18.1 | 19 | 18.4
